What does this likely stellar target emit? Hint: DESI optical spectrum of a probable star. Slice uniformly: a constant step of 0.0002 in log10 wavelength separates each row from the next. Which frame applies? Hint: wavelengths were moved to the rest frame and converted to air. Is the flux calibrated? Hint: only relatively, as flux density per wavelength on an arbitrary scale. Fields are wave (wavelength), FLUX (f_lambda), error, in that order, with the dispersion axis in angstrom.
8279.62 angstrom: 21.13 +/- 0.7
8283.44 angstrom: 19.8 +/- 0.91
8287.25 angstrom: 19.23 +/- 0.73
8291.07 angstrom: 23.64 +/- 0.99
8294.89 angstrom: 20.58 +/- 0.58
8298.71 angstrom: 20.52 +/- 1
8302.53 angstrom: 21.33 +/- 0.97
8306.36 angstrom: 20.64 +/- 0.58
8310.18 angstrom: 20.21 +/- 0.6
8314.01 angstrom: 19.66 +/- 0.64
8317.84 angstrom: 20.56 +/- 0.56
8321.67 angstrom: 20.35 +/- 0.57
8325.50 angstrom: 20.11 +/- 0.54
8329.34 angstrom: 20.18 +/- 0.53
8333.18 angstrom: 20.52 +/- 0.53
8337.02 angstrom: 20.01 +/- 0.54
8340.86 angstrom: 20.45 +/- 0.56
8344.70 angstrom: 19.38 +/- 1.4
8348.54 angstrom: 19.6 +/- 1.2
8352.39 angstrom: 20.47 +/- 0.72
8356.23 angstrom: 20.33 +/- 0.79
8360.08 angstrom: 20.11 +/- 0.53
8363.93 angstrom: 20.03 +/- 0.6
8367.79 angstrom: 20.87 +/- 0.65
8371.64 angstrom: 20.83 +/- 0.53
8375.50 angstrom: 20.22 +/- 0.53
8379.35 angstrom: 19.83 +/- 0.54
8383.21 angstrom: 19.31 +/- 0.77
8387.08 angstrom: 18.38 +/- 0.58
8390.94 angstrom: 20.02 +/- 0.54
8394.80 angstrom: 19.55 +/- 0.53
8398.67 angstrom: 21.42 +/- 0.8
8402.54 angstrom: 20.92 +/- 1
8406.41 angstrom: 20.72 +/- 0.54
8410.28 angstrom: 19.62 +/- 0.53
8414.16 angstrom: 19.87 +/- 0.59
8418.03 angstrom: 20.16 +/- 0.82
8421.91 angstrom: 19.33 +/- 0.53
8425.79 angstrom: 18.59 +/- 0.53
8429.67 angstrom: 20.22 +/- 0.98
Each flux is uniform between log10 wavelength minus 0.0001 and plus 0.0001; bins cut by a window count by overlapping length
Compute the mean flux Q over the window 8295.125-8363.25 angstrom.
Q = 20.3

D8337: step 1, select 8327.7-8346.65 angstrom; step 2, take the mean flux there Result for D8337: 20.1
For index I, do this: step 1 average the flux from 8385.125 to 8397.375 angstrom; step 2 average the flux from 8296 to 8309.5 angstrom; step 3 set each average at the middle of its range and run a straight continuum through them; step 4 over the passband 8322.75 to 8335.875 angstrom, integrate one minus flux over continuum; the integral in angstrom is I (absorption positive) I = 0.1 angstrom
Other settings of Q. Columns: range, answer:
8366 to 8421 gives 20.1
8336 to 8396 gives 20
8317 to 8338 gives 20.3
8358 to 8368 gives 20.2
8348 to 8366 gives 20.1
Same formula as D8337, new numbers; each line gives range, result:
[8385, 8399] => 19.7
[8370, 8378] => 20.5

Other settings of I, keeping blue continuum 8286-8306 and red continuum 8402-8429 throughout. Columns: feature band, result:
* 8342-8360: 0.5 angstrom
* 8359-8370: 0.0 angstrom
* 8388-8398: 0.1 angstrom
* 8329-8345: 0.4 angstrom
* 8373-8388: 0.5 angstrom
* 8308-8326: 0.6 angstrom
